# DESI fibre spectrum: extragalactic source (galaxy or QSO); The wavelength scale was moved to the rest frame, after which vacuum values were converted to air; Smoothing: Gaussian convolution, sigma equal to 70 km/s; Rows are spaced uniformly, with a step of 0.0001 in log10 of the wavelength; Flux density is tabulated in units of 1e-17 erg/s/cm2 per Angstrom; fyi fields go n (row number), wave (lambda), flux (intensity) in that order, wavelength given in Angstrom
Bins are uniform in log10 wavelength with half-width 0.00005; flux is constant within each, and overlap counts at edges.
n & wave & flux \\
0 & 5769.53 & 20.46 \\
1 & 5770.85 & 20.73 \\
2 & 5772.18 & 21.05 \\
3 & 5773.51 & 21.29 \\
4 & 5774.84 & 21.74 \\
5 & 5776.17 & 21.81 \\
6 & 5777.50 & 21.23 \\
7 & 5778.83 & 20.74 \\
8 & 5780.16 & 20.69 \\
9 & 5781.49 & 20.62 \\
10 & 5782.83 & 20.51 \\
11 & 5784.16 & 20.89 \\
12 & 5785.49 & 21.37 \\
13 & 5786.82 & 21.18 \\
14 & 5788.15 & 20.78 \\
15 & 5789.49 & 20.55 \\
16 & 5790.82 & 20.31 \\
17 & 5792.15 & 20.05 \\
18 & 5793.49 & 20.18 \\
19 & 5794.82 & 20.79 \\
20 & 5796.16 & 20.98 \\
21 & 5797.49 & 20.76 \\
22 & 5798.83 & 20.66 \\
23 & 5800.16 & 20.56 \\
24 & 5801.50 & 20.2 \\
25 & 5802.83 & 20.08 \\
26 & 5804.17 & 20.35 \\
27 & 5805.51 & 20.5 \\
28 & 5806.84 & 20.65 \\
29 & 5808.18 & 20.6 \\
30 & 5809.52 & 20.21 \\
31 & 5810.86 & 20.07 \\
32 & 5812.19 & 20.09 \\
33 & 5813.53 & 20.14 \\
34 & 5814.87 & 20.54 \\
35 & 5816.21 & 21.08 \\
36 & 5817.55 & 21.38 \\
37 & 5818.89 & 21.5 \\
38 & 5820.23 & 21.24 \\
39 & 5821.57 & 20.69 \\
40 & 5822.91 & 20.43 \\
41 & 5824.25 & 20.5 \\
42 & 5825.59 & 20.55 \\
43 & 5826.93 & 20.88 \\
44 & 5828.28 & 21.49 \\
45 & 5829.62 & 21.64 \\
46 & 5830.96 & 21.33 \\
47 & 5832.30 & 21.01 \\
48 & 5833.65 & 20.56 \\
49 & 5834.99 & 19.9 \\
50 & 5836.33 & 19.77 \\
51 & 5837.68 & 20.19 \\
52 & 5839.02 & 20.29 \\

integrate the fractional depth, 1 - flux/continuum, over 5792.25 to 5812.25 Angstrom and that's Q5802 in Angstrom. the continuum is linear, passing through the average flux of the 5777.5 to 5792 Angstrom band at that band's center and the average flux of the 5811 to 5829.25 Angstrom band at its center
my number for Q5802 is 0.3 Angstrom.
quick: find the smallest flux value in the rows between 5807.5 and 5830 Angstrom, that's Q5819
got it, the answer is 20.07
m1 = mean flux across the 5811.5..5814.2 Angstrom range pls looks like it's 20.2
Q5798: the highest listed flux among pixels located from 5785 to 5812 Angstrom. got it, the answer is 21.37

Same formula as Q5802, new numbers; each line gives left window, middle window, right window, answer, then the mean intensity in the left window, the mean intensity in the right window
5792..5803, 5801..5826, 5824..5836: 0.1 Angstrom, 20.5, 20.9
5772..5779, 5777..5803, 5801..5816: 0.3 Angstrom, 21.4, 20.3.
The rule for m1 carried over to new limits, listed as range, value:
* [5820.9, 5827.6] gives 20.6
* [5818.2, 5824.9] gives 20.9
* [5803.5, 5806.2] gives 20.4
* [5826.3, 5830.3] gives 21.3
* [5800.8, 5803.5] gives 20.1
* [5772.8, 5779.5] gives 21.4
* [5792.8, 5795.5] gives 20.4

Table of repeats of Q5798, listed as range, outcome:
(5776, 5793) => 21.81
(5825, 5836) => 21.64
